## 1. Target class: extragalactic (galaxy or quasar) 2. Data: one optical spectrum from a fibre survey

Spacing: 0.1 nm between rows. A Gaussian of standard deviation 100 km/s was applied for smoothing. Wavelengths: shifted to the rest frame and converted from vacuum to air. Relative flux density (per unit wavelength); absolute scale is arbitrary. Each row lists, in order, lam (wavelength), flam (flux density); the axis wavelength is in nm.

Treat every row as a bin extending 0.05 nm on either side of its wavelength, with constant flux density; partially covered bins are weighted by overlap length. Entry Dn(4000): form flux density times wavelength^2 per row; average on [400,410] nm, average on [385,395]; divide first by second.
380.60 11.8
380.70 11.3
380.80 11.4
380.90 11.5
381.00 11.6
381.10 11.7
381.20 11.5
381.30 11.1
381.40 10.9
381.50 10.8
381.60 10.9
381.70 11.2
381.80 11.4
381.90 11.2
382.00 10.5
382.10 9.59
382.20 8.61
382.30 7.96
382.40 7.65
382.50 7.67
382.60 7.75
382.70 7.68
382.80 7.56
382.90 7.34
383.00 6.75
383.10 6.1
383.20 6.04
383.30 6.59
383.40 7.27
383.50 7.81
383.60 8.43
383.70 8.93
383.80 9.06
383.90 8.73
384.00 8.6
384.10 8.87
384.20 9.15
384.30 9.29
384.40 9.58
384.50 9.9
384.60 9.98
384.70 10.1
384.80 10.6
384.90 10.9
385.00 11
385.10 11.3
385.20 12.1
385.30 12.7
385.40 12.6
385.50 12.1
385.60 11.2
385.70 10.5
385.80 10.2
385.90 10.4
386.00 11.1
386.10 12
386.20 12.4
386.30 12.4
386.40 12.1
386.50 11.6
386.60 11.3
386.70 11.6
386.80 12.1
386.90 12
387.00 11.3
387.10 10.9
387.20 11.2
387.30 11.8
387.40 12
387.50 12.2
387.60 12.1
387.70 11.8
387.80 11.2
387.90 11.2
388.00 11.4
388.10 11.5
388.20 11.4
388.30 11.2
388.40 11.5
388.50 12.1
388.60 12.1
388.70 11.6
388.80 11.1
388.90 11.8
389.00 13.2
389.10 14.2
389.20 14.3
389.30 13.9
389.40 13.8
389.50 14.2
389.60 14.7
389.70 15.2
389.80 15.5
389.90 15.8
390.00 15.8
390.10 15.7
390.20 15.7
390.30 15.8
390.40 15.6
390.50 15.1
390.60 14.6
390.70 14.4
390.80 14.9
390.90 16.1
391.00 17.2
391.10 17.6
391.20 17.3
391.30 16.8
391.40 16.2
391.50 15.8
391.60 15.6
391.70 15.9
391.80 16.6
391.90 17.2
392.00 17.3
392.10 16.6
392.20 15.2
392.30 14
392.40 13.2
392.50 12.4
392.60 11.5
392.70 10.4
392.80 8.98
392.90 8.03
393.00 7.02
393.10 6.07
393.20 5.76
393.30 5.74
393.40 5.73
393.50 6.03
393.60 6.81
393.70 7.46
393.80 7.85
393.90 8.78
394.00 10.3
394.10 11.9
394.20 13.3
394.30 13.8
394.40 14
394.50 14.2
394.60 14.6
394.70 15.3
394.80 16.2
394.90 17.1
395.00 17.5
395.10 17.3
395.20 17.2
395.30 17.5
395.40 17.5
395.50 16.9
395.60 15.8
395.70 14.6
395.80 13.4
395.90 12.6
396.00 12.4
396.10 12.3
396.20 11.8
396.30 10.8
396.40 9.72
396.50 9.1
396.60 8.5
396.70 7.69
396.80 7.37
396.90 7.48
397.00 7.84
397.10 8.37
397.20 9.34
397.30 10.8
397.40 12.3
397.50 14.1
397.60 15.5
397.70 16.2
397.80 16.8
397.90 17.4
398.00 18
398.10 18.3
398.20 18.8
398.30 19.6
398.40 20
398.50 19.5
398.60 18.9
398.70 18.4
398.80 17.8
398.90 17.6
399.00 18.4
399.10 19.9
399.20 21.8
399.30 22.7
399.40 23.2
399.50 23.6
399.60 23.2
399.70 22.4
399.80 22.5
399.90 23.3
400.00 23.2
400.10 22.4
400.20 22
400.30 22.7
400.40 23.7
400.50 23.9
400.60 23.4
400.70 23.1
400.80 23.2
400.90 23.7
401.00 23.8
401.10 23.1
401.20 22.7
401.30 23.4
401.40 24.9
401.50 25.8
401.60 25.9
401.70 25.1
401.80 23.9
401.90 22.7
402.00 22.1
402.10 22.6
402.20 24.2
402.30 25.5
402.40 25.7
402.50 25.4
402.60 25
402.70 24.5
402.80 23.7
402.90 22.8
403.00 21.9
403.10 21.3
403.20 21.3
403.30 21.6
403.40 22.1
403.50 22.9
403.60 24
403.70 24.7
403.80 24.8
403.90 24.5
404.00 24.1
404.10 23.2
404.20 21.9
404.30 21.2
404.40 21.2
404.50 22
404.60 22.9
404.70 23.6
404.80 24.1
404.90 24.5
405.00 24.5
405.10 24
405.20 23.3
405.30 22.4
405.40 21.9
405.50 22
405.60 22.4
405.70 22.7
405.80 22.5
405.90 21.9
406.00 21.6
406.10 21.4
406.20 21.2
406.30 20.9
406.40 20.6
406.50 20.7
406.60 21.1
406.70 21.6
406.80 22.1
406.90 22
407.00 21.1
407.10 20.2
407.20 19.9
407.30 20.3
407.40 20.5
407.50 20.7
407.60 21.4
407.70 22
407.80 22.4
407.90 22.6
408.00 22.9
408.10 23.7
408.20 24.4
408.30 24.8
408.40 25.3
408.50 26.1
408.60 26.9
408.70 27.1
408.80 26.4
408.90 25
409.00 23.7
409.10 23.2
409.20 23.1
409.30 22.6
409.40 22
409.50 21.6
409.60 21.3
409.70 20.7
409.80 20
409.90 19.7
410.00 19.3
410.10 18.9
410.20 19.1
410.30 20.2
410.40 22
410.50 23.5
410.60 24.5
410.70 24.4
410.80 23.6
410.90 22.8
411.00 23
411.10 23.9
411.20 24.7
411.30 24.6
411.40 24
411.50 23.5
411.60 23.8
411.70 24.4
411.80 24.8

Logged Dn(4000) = 1.95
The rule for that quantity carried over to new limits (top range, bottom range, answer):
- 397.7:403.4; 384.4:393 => 1.81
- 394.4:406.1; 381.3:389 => 2.06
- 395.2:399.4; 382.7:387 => 1.58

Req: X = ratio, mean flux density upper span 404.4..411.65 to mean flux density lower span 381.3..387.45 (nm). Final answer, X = 2.25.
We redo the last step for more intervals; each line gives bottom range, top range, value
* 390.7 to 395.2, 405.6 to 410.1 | 1.72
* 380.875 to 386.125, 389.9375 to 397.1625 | 1.33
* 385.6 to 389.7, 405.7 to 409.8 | 1.87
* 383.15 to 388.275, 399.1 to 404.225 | 2.20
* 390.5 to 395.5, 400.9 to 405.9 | 1.76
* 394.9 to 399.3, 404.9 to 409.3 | 1.53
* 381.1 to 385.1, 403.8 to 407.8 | 2.41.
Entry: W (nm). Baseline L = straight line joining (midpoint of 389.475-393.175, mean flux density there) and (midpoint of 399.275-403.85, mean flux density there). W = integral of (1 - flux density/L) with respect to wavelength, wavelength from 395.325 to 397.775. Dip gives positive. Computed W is 0.92 nm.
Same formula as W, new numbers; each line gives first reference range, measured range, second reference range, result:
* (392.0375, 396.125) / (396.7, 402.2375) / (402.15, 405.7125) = -0.36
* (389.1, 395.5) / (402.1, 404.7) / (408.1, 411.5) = -0.48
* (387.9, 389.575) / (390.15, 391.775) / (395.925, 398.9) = -0.40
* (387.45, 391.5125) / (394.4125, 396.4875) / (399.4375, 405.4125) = 0.41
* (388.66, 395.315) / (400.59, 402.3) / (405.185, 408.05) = -0.47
